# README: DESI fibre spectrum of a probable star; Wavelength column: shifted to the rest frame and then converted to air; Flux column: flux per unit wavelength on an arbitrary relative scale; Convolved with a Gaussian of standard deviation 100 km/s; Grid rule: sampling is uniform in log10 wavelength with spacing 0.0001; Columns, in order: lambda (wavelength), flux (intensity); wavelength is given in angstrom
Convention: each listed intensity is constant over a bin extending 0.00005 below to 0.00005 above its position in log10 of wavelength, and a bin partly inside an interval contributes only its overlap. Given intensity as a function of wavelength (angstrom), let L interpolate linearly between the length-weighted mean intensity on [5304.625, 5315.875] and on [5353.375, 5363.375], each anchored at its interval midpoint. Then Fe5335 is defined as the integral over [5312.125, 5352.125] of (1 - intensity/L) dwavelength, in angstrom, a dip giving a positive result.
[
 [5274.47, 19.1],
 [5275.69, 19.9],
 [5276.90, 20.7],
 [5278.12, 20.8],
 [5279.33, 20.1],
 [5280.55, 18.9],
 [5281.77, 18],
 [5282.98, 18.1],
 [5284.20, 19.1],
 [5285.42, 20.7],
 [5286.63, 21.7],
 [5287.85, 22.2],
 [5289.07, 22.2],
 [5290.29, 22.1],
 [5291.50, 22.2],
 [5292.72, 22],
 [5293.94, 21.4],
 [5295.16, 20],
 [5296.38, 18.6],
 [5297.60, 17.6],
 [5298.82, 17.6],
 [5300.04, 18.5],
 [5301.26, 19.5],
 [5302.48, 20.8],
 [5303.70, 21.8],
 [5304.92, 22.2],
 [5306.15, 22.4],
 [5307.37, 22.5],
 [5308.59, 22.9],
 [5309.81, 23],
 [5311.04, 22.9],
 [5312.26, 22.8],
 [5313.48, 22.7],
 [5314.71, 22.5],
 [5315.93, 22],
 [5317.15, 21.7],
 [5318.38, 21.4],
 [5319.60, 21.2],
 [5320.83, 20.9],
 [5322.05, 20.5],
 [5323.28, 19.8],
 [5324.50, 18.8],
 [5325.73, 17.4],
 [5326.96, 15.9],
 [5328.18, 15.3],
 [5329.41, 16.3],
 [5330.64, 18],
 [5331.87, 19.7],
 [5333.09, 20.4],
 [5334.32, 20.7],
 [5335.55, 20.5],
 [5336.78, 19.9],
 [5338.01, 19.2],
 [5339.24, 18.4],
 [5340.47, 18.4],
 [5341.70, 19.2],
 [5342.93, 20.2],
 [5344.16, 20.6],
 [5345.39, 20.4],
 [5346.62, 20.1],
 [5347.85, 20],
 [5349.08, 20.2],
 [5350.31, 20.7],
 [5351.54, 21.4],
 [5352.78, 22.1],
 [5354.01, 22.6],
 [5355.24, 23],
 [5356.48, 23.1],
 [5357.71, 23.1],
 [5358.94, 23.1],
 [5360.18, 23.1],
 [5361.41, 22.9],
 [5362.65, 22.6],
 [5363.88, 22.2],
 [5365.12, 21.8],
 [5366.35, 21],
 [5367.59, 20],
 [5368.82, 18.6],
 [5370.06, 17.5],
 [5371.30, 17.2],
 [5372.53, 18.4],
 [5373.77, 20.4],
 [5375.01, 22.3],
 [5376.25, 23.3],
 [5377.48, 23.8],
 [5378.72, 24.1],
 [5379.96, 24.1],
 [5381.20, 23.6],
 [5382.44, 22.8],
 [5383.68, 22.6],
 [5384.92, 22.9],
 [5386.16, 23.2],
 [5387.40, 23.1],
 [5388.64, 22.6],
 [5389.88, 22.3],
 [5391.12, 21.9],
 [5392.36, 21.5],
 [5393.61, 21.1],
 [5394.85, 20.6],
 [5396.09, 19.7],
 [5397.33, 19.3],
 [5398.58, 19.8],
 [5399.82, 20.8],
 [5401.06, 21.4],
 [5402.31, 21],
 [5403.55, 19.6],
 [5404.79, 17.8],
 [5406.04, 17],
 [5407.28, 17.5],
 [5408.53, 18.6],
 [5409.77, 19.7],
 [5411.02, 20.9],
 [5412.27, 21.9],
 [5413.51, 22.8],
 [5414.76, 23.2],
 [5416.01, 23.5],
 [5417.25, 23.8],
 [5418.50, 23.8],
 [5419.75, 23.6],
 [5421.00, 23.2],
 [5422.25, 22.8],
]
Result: 5.1 angstrom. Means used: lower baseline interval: 22.6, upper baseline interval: 22.9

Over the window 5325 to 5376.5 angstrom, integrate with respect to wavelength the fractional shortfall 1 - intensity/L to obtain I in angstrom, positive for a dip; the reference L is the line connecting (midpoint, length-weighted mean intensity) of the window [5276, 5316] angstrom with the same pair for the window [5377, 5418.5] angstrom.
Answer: 2.4 angstrom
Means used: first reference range 20.9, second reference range 21.5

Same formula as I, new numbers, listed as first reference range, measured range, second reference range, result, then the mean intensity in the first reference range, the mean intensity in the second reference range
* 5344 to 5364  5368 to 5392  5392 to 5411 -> -1.3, 21.9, 19.7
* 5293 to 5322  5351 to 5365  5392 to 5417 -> -1.2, 21.2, 20.4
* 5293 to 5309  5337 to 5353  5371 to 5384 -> 1.1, 20.4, 22.2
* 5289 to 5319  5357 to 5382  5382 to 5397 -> 0.2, 21.3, 22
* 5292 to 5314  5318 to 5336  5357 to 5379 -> 1.8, 21.1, 21.4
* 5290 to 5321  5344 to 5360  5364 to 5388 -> -0.1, 21.3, 21.6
